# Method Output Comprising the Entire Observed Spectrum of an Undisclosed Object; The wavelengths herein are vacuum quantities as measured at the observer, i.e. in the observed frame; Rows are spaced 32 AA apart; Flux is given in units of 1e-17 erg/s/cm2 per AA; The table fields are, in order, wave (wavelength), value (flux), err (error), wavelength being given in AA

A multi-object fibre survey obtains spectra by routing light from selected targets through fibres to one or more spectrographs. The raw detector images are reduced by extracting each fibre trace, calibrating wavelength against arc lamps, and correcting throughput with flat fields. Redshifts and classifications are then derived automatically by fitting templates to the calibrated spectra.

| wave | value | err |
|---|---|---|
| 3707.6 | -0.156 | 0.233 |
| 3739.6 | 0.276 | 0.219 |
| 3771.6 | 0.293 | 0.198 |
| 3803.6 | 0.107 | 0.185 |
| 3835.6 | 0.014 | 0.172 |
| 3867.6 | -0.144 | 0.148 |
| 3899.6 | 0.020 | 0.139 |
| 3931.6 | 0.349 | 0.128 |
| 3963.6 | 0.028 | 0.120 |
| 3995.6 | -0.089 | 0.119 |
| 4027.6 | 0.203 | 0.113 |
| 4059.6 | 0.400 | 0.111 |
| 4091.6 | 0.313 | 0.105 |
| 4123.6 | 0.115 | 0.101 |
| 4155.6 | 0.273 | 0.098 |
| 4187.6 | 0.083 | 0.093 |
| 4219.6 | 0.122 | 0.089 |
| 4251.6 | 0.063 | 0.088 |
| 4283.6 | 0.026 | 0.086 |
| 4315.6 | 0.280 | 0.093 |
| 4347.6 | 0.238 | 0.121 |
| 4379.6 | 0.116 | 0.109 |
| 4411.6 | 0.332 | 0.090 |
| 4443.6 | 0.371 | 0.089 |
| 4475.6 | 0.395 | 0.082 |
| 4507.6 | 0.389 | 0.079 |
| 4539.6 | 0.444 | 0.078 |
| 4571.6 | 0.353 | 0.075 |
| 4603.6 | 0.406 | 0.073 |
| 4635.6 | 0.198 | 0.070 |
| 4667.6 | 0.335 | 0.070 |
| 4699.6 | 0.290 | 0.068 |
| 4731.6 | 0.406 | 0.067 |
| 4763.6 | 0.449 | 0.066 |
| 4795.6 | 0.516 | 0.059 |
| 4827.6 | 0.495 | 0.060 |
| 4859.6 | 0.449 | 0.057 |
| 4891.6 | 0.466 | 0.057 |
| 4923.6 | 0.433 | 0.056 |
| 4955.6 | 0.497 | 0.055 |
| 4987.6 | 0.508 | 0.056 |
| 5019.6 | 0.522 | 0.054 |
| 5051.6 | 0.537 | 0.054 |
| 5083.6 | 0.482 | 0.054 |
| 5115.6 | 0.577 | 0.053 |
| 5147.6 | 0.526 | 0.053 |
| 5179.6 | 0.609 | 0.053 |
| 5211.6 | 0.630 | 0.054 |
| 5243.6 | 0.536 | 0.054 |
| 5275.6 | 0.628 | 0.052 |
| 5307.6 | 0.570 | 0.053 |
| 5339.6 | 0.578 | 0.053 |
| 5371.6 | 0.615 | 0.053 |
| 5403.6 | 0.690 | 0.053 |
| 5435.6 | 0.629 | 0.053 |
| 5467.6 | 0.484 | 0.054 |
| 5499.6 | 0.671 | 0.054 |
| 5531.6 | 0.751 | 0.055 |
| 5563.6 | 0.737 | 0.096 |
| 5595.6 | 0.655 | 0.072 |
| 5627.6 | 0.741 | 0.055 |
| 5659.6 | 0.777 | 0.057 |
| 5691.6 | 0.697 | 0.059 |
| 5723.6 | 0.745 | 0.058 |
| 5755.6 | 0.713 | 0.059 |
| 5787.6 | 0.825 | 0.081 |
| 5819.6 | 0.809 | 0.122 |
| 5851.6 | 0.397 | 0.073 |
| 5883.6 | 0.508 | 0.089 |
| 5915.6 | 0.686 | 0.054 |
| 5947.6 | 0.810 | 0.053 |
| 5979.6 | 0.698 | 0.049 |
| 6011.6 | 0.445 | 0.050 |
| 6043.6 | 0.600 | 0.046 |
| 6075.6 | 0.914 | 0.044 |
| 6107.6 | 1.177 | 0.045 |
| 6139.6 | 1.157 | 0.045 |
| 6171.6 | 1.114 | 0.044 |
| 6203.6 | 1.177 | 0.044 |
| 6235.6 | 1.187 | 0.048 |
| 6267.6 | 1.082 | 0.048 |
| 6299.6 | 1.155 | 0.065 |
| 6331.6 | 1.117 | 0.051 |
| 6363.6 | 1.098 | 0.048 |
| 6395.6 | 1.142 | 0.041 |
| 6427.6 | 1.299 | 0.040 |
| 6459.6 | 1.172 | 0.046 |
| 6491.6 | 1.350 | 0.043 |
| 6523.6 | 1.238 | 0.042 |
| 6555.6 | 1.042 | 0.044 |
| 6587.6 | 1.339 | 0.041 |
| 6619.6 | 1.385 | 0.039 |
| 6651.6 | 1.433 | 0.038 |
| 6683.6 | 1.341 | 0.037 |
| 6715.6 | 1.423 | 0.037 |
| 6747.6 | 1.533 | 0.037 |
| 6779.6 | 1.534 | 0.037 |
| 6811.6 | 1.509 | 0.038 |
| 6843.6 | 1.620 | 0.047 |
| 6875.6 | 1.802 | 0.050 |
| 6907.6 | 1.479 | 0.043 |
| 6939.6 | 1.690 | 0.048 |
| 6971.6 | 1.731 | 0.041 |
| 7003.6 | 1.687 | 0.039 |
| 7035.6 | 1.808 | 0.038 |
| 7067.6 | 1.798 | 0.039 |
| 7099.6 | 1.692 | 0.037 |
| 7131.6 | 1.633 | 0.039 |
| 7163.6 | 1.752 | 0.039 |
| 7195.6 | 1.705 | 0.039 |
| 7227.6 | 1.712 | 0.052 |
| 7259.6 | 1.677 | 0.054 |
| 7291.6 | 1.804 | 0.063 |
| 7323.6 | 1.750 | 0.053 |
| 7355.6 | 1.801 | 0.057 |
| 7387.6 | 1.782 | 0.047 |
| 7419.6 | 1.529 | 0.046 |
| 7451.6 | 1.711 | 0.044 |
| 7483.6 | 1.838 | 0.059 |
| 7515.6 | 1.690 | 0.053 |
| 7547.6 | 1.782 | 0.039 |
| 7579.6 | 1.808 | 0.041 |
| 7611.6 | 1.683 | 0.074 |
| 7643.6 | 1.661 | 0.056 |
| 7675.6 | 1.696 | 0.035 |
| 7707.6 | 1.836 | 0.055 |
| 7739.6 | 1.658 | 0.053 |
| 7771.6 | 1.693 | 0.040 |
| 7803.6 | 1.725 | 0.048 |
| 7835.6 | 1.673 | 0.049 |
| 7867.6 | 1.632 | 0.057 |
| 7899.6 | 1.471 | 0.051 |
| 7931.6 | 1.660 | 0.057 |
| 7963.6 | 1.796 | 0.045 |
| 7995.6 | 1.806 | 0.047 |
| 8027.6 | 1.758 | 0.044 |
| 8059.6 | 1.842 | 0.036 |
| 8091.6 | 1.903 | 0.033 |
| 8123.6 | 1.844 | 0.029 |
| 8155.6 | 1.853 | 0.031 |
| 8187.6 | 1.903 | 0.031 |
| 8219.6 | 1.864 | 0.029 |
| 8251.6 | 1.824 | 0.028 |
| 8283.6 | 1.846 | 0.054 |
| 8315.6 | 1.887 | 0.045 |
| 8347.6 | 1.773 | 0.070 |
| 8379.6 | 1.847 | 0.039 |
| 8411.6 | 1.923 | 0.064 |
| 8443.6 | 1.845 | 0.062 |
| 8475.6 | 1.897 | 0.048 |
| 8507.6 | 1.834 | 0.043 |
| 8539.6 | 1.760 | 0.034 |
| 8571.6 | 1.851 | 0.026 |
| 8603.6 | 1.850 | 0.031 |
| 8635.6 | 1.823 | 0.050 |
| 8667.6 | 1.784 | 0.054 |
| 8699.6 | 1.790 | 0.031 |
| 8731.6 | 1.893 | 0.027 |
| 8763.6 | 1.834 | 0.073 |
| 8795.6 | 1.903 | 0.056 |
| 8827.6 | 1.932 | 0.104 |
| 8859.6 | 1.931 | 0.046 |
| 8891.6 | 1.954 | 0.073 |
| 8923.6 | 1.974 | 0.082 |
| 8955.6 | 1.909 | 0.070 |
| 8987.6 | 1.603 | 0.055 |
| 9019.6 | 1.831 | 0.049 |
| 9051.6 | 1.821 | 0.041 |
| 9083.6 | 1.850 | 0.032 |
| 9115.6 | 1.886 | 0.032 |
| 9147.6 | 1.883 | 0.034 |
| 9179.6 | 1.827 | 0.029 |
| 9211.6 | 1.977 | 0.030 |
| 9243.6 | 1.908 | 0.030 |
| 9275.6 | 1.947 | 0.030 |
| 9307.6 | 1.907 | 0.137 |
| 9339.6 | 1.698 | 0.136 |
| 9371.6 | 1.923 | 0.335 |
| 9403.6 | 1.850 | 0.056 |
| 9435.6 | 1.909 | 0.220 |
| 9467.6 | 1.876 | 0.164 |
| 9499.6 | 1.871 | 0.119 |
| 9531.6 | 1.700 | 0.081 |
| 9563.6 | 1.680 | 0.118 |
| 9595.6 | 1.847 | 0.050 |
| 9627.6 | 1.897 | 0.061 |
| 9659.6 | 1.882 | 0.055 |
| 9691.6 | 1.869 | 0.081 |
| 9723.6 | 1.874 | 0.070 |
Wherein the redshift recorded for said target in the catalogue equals 0.525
